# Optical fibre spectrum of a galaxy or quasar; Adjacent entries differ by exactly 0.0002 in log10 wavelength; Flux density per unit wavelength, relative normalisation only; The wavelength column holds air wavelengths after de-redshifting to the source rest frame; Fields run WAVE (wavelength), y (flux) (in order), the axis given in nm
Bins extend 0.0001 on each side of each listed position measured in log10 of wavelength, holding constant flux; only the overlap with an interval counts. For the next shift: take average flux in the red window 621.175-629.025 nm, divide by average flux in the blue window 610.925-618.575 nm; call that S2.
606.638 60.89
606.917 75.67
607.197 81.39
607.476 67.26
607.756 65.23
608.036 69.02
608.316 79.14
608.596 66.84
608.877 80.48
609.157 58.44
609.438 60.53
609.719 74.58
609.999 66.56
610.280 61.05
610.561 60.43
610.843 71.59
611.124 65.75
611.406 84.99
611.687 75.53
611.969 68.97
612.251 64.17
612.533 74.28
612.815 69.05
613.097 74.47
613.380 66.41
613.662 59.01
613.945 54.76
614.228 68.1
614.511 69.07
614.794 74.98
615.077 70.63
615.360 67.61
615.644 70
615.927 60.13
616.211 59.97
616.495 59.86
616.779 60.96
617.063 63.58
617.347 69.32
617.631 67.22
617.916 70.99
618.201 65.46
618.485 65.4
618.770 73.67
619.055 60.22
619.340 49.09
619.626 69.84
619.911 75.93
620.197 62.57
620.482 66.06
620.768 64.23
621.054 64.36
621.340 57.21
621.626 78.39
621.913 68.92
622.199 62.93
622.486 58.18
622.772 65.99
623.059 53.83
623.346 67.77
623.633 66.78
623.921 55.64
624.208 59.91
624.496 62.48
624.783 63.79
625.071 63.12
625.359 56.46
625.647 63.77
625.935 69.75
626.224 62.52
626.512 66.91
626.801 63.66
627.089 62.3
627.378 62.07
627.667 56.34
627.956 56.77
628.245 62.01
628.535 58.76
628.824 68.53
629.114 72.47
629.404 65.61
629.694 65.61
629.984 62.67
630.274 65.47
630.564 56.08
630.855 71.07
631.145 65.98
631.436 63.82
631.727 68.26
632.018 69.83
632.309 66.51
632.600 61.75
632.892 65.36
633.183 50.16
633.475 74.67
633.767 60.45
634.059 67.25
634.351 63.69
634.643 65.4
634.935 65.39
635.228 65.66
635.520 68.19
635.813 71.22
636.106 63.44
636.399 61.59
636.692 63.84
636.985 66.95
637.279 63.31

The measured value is 0.93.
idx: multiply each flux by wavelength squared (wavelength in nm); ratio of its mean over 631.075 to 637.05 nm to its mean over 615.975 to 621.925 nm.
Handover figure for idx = 1.0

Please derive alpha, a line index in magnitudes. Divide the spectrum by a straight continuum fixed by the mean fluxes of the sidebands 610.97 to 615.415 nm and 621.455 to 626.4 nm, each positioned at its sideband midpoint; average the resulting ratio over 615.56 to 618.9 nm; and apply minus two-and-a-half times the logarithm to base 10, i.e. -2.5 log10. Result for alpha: 0.03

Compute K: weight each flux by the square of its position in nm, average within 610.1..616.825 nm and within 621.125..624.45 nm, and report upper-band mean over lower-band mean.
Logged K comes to 0.97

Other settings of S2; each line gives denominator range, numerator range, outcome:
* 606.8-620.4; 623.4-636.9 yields 0.95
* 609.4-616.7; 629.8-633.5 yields 0.96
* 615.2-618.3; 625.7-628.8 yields 0.96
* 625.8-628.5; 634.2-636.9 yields 1.05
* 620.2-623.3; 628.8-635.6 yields 1.02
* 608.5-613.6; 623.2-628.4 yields 0.90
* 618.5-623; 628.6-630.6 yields 1.01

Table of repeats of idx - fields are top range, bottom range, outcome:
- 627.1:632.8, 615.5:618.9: 1.02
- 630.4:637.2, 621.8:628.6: 1.08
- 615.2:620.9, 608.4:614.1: 0.98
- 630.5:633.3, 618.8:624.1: 1.04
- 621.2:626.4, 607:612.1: 0.95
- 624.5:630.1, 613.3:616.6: 1.01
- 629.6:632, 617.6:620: 1.02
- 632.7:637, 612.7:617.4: 1.05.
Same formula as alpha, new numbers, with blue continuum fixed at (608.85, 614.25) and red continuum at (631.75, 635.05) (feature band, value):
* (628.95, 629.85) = -0.04 mag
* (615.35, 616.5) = 0.06 mag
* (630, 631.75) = 0.01 mag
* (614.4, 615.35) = -0.06 mag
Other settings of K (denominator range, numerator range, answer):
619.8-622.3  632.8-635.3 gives 1.00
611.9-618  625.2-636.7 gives 1.02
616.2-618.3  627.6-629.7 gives 1.01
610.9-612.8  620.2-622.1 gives 0.95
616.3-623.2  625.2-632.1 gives 1.02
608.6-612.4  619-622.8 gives 0.97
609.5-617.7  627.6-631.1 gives 1.00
